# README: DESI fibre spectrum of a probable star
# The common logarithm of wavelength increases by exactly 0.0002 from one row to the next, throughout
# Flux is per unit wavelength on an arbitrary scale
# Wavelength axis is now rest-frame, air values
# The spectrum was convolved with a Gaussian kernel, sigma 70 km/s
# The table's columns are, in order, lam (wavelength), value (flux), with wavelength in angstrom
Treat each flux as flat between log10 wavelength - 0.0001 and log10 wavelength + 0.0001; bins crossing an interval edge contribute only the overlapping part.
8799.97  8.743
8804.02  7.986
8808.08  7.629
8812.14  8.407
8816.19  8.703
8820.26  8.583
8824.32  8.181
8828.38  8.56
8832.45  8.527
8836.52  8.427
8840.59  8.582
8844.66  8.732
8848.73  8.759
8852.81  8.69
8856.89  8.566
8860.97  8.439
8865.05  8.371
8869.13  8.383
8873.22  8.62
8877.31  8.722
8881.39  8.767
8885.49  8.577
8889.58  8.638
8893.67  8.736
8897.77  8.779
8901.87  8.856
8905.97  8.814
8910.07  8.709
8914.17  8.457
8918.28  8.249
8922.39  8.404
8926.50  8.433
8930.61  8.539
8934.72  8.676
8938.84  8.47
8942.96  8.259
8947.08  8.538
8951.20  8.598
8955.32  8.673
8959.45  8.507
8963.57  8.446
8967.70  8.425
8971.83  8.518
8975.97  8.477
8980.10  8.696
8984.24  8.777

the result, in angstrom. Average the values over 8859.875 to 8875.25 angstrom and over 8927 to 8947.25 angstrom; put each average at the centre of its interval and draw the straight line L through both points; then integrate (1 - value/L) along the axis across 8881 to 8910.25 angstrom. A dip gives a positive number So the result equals -0.9 angstrom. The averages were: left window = 8.45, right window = 8.49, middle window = 8.73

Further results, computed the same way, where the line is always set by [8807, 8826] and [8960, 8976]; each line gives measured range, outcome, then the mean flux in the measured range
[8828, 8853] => -0.8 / 8.61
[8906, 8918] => -0.2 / 8.57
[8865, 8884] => -0.5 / 8.59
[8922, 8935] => -0.1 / 8.51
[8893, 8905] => -0.6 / 8.8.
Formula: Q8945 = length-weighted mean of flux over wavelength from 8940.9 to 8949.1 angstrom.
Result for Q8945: 8.4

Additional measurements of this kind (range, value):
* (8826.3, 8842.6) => 8.52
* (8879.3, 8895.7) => 8.68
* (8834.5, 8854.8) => 8.64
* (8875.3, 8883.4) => 8.75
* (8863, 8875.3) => 8.46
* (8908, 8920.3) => 8.47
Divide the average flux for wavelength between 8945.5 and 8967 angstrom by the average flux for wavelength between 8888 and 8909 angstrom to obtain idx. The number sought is 0.97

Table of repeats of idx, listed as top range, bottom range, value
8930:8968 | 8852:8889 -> 0.99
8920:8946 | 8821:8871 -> 0.99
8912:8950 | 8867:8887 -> 0.98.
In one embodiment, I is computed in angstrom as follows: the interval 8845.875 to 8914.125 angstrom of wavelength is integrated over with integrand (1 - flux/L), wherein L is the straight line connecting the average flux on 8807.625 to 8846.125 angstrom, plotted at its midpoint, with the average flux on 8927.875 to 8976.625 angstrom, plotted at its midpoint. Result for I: -1.3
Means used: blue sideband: 8.46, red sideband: 8.51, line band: 8.65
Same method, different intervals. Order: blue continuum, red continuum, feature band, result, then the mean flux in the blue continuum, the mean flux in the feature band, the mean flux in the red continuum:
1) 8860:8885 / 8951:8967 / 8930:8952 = 0.1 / 8.56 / 8.51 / 8.54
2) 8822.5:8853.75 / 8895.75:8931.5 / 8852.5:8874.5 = 0.2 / 8.56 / 8.49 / 8.58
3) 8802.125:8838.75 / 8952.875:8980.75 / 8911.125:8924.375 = 0.1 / 8.34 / 8.39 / 8.53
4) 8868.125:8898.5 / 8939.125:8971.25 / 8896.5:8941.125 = 0.0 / 8.66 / 8.57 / 8.49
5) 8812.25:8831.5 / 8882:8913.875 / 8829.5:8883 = 0.1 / 8.5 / 8.58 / 8.72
